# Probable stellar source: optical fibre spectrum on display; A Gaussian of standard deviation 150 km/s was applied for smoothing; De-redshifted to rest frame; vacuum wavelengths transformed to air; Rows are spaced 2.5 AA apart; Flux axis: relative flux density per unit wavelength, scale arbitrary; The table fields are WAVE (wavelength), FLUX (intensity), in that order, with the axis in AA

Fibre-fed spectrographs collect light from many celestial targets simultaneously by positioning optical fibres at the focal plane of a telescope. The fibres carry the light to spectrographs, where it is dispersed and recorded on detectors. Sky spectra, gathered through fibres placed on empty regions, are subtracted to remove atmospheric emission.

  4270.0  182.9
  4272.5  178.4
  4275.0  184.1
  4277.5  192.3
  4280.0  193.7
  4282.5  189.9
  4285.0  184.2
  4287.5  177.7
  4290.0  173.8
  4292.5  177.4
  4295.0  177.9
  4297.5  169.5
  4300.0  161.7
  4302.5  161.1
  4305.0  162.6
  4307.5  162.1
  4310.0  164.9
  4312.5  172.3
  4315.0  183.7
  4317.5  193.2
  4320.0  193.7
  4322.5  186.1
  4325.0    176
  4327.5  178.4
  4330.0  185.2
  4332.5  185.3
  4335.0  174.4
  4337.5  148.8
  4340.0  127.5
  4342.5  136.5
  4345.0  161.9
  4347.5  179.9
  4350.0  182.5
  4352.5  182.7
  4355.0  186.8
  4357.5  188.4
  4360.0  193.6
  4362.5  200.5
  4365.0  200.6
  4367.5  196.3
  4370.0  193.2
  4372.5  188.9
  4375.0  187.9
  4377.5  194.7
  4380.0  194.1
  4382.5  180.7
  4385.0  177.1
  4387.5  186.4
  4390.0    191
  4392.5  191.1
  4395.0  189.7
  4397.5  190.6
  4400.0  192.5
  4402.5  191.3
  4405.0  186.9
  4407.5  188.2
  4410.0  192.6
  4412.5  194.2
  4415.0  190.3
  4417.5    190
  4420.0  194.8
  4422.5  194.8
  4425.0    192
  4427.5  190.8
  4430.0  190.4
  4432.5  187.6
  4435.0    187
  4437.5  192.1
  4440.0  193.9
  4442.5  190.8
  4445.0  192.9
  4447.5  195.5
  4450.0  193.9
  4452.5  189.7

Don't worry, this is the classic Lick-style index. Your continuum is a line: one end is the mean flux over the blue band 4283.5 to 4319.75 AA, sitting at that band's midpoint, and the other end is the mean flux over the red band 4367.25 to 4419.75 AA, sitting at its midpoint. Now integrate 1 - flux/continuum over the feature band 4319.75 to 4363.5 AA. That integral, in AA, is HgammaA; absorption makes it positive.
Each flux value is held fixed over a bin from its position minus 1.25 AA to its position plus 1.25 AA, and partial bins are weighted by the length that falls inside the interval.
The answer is 1.3 AA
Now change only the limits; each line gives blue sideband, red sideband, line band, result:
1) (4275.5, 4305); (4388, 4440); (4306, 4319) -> 0.3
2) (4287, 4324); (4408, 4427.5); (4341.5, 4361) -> 0.5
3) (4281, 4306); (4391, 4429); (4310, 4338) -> -0.2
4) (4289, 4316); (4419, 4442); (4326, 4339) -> 0.1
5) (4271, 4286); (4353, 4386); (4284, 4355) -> 6.2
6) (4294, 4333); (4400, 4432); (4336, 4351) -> 2.0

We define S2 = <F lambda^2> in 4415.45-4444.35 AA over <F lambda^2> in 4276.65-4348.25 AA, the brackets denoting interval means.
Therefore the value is 1.2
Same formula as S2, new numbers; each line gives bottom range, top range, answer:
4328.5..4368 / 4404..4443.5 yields 1.12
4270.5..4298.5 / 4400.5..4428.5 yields 1.12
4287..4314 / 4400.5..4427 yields 1.19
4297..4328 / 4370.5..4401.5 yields 1.12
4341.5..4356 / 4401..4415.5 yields 1.14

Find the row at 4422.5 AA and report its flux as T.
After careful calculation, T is 194.8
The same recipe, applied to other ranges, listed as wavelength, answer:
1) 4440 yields 193.9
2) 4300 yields 161.7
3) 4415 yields 190.3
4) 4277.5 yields 192.3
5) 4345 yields 161.9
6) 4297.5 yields 169.5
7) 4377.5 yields 194.7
